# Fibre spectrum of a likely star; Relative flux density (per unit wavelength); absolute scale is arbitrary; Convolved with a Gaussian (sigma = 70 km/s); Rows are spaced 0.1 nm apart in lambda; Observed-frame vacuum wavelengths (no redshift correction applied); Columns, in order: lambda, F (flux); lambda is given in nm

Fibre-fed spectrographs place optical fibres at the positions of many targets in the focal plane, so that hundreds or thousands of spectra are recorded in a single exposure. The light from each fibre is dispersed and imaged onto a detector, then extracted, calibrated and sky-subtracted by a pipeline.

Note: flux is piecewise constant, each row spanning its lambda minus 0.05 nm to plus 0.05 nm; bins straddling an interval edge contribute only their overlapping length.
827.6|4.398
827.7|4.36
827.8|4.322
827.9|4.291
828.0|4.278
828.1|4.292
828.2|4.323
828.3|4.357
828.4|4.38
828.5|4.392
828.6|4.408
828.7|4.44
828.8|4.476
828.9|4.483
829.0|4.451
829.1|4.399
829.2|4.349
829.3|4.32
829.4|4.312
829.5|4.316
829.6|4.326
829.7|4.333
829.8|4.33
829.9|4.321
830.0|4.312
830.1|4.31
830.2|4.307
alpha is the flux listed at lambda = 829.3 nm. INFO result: 4.32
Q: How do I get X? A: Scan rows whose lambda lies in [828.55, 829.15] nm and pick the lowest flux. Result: 4.399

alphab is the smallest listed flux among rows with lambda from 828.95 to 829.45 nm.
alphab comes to 4.312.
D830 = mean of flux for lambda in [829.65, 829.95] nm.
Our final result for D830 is 4.33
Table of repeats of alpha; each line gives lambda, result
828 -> 4.278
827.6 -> 4.398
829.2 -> 4.349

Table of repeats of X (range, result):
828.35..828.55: 4.38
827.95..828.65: 4.278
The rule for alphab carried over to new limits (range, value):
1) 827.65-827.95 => 4.291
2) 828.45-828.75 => 4.392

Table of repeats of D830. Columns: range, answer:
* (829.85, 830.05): 4.32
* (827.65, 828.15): 4.31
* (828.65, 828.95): 4.47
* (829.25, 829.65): 4.32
